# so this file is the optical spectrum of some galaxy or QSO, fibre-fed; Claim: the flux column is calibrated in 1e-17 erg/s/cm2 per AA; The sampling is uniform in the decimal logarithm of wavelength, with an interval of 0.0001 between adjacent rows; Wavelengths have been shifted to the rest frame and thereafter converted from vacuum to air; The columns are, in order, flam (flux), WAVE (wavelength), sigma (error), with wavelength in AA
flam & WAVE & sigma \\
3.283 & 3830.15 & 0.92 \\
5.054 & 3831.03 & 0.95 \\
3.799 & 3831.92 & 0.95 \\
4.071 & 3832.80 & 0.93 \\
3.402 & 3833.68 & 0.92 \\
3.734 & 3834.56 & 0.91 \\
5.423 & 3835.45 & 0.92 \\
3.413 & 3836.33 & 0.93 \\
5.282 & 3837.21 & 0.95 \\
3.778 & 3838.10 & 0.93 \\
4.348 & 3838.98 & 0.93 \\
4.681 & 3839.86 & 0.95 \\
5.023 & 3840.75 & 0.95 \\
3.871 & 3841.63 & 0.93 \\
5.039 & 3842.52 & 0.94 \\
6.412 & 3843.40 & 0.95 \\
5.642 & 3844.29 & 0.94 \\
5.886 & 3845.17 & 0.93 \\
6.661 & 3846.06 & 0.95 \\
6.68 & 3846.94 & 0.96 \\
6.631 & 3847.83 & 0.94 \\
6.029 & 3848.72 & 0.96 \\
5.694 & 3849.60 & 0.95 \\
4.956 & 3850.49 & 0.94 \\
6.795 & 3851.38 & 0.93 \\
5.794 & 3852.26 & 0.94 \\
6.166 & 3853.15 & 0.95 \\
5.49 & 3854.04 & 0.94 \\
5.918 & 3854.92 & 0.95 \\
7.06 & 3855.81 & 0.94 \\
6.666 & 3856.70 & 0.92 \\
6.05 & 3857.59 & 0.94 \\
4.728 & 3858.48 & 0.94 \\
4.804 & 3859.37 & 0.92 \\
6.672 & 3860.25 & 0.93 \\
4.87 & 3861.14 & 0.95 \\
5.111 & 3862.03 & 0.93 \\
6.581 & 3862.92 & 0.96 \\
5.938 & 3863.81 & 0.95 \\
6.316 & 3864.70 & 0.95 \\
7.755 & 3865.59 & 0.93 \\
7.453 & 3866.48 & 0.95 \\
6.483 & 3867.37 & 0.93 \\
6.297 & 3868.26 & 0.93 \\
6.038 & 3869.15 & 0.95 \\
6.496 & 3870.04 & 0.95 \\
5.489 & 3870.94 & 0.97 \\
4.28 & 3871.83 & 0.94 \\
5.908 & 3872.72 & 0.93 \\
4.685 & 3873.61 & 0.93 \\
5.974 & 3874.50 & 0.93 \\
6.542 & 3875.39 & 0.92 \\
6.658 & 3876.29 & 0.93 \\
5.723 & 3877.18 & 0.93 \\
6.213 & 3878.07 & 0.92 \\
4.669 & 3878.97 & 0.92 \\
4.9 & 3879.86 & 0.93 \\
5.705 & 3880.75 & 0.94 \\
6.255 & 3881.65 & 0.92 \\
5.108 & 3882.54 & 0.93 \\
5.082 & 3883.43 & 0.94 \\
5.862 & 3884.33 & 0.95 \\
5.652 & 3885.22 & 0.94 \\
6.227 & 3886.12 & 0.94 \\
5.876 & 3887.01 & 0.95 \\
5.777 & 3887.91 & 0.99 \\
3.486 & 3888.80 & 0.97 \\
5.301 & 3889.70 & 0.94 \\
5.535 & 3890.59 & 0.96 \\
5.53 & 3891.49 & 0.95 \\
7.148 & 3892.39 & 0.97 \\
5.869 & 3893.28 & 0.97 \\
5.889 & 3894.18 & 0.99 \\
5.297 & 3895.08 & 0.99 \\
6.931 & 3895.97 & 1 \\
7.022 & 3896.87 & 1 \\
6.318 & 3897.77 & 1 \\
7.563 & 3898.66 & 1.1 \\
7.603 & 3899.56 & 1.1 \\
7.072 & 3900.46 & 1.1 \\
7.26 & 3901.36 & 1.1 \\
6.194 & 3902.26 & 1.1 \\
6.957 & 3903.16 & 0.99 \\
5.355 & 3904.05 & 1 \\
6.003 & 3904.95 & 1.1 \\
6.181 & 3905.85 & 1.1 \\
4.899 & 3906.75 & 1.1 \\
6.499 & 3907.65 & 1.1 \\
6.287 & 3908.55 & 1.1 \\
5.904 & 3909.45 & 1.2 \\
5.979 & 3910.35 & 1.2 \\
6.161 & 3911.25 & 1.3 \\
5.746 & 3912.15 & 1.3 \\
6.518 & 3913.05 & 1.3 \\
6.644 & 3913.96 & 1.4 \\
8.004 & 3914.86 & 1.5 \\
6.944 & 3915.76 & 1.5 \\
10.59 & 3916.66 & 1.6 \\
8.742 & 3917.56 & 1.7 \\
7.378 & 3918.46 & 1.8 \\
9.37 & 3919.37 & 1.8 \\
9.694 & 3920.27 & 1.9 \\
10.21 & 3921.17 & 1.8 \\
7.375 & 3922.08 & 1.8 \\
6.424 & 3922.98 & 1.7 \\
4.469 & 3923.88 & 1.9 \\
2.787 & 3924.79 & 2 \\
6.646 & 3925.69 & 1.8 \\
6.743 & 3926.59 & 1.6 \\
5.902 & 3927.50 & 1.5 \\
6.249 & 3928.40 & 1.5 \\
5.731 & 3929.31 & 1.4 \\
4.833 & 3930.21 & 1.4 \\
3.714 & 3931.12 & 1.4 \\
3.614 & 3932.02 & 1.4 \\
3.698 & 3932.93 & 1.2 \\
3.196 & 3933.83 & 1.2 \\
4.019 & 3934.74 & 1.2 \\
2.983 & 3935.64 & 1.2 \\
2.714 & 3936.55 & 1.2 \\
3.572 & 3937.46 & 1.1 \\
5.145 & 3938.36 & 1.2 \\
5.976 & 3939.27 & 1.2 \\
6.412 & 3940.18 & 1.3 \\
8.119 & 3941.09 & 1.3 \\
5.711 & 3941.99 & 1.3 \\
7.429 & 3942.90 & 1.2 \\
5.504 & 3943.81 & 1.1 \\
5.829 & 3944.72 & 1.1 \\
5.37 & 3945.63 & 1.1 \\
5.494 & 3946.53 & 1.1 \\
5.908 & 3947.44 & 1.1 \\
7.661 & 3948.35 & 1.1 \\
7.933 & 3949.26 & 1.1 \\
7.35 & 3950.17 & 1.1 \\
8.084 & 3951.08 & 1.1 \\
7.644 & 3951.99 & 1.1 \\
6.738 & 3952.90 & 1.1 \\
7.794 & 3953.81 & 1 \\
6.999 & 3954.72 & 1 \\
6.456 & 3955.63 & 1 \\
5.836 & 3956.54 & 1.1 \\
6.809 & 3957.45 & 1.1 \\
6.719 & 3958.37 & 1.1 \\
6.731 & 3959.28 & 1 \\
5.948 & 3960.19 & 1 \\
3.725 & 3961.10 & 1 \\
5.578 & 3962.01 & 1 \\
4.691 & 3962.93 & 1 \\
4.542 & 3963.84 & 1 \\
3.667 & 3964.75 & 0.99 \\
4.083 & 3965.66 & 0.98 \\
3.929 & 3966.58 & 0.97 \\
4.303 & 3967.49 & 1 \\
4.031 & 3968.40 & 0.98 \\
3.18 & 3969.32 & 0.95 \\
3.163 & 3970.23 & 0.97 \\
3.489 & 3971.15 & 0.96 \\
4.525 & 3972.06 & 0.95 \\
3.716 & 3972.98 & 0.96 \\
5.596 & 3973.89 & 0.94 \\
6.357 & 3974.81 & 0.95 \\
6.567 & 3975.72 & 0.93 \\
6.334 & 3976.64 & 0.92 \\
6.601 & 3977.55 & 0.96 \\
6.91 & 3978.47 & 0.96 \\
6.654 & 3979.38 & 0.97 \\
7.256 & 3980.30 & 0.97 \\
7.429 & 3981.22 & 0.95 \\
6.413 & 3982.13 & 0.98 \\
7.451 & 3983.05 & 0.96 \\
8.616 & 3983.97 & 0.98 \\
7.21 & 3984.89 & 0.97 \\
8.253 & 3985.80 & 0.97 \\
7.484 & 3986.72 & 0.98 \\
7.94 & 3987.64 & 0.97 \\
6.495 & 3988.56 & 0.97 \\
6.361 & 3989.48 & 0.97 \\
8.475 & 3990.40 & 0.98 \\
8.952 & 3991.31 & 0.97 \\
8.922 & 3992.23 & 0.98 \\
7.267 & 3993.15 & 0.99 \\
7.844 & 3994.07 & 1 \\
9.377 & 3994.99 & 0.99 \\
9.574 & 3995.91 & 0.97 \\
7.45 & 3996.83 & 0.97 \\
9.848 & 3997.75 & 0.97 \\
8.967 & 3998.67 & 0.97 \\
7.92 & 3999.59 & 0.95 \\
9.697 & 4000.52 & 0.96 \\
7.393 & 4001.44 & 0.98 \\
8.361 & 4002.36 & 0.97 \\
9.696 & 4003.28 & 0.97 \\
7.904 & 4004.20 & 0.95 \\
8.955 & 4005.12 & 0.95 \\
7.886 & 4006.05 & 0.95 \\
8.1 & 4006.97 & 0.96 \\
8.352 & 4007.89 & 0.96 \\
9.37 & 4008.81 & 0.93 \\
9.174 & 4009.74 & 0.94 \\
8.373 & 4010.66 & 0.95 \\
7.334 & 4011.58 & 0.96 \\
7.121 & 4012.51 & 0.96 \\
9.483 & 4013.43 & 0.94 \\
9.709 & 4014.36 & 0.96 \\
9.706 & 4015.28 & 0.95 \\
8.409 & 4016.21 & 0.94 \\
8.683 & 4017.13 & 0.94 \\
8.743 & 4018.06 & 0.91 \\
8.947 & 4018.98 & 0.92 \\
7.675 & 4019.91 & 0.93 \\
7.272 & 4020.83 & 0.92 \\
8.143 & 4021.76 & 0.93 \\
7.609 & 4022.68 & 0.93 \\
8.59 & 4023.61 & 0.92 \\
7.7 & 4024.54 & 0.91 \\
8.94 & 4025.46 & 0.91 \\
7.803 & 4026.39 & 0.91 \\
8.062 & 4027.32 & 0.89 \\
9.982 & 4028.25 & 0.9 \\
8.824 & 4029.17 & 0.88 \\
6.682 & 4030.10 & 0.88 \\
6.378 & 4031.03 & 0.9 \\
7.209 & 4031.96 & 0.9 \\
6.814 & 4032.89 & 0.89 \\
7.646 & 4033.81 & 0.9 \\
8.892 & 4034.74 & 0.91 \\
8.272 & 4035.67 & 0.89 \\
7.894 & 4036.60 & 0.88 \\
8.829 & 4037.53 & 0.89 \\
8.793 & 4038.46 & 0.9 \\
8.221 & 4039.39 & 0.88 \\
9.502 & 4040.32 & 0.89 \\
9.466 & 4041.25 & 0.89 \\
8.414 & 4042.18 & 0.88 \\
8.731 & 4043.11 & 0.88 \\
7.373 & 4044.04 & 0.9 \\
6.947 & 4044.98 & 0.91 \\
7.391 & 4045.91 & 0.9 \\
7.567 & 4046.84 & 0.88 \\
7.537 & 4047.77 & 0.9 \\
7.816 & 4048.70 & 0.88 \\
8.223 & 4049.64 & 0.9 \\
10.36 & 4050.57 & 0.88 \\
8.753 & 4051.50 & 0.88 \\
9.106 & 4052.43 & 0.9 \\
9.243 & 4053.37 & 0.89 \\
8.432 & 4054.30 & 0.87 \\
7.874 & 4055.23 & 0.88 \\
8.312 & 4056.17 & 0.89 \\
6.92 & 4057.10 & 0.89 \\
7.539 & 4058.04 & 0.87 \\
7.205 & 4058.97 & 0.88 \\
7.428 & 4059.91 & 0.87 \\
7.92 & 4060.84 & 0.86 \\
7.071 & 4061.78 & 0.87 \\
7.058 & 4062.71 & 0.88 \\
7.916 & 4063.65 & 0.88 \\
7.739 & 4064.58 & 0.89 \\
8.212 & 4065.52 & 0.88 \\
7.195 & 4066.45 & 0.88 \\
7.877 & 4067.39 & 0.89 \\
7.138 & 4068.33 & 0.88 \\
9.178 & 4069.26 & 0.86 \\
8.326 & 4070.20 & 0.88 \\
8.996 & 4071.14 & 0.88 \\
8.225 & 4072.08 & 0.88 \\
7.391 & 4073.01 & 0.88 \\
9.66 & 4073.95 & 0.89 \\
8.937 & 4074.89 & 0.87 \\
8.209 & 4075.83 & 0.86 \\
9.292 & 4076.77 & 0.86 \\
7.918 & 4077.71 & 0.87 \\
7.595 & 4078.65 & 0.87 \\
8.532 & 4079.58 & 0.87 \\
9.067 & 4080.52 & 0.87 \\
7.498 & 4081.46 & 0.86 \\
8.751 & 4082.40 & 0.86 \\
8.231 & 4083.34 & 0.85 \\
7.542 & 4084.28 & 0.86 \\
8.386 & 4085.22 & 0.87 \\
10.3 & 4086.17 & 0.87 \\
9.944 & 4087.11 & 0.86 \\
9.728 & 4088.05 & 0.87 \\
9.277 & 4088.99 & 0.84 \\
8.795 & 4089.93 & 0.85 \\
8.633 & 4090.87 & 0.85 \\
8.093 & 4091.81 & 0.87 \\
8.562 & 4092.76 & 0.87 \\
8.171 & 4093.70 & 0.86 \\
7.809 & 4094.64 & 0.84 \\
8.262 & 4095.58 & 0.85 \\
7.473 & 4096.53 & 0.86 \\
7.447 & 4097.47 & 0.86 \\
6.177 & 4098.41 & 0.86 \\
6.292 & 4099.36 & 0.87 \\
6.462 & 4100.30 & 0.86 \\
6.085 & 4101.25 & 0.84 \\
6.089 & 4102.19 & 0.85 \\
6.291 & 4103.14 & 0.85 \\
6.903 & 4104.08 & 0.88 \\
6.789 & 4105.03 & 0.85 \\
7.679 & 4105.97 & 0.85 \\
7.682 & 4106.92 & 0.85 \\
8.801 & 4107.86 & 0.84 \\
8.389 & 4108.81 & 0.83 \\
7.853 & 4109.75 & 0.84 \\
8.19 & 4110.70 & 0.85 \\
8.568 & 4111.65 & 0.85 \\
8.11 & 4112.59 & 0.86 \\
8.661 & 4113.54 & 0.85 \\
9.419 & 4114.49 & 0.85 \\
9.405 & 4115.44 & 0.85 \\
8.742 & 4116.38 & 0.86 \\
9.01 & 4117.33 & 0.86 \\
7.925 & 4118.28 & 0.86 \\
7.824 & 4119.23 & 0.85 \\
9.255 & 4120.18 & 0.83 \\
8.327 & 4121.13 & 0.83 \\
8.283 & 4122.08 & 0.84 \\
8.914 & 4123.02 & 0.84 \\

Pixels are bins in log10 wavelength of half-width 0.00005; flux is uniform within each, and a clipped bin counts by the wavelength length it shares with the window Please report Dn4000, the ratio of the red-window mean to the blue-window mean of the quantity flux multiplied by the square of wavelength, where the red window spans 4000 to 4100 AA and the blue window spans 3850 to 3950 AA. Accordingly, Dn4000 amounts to 1.5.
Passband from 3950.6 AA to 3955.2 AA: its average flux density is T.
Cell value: 7.45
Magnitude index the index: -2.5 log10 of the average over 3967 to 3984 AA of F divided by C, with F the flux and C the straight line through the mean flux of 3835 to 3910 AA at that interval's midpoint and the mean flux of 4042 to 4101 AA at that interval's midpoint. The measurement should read 0.24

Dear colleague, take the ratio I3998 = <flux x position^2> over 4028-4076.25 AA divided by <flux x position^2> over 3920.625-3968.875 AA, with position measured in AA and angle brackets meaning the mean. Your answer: 1.5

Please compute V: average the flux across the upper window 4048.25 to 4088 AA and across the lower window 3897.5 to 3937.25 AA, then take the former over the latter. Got 1.34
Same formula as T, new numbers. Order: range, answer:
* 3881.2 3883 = 5.69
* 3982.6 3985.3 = 7.75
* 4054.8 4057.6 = 7.68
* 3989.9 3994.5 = 8.29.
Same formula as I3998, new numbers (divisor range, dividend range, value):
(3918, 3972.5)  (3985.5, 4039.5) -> 1.51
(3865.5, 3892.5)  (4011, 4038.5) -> 1.53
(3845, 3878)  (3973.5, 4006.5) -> 1.38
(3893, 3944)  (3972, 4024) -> 1.33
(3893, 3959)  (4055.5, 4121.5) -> 1.39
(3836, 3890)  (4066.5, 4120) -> 1.61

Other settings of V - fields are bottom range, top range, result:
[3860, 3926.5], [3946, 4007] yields 1.08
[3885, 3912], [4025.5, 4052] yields 1.33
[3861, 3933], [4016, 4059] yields 1.32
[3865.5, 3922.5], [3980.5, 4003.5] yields 1.27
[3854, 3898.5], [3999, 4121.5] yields 1.39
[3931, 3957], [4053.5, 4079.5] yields 1.38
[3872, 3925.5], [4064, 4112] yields 1.27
